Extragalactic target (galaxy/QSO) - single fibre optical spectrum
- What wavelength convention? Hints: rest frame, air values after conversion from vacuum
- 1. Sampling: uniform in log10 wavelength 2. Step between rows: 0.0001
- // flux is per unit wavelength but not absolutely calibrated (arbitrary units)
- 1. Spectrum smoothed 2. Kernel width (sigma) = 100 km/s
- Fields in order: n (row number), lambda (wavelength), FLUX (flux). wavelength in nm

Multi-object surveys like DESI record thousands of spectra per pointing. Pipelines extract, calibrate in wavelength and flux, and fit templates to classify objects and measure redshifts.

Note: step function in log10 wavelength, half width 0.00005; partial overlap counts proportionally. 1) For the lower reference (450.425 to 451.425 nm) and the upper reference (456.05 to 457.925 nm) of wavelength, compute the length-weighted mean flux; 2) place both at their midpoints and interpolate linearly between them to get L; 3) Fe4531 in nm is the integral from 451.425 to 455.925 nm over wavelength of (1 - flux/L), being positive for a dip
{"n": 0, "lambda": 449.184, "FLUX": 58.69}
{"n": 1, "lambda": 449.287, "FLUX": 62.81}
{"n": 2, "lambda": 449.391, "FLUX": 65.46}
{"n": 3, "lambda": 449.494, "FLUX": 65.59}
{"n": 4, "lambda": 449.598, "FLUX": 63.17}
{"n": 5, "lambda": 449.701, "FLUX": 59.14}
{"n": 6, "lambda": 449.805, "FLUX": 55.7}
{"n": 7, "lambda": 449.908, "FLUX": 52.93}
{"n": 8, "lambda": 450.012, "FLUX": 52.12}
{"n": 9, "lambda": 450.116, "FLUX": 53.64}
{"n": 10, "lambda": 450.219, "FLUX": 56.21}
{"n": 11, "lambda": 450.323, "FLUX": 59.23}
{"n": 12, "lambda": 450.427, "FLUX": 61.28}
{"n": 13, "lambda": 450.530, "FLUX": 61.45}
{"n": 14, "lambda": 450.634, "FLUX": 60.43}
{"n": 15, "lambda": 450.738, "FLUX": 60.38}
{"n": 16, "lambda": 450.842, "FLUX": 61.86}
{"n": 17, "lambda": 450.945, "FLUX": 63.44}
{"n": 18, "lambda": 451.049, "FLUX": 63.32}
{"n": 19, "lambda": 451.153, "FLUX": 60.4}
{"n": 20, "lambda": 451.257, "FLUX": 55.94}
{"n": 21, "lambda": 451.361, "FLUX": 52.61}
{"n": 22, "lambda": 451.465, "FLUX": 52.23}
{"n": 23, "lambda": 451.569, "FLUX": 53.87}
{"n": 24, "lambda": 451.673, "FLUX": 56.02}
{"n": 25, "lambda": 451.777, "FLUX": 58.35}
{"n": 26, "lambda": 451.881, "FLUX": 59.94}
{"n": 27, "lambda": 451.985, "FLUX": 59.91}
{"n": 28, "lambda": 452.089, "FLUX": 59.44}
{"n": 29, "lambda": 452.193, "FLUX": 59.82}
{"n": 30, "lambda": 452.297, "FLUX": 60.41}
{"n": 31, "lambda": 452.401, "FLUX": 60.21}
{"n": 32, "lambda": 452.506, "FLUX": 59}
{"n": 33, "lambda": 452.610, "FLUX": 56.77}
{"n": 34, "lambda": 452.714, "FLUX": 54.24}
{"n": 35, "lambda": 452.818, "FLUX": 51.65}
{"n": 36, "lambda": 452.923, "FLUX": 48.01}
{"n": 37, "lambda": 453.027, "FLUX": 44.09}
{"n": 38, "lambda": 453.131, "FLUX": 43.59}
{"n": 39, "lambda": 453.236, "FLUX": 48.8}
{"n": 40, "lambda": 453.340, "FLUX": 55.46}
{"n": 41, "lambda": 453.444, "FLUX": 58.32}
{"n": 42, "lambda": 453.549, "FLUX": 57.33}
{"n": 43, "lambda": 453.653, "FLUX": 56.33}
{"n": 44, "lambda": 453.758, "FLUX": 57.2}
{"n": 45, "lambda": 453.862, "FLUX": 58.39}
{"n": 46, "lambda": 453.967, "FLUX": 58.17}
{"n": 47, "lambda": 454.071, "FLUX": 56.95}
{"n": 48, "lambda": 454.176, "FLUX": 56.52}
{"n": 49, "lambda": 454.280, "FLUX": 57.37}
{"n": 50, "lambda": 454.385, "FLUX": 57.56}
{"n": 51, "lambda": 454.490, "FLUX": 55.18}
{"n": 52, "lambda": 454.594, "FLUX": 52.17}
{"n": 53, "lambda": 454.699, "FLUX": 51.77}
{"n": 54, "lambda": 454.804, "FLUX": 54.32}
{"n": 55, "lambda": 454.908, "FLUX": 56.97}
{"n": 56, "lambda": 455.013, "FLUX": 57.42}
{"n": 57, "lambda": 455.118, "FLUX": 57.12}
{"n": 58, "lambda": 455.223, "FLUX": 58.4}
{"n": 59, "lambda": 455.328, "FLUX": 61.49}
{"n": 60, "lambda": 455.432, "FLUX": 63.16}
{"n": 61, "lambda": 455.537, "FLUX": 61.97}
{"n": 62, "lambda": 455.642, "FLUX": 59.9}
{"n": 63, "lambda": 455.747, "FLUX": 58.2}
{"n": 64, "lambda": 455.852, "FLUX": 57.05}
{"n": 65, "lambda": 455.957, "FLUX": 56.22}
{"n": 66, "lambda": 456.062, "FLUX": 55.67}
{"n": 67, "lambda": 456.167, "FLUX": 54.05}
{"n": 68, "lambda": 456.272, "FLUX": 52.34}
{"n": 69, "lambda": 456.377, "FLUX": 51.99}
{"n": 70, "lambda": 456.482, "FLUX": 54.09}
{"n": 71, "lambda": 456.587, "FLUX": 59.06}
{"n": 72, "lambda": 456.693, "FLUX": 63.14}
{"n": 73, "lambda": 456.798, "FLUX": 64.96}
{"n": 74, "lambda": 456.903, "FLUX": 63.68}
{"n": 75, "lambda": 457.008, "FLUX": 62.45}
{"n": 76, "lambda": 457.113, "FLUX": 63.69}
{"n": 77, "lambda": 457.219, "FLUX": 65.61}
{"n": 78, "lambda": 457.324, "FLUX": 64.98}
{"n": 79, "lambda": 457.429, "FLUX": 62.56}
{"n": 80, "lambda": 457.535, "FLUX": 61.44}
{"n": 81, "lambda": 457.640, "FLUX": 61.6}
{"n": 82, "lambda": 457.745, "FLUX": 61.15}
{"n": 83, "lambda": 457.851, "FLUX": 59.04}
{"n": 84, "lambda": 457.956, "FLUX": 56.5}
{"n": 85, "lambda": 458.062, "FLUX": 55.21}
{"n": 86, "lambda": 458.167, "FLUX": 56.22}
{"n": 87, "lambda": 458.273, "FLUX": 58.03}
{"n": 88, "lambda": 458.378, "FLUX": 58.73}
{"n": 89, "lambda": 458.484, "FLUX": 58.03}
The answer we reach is 0.28 nm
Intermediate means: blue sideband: 60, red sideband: 60.1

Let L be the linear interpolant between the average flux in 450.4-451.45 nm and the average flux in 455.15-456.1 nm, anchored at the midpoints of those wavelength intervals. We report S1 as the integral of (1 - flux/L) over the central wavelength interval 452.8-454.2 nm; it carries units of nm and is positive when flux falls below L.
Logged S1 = 0.14 nm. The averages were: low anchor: 59.8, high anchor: 59.1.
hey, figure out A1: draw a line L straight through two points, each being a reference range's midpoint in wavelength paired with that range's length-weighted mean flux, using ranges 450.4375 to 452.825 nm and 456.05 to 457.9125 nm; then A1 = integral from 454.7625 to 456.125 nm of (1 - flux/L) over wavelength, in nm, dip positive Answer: 0.03 nm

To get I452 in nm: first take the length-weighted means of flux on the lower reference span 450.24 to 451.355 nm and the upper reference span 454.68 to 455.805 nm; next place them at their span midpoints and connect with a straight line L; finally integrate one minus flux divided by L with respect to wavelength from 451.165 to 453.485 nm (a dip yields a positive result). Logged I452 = 0.18 nm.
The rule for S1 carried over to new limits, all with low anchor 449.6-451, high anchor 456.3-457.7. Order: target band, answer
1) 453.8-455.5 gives 0.09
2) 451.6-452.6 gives 0.00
